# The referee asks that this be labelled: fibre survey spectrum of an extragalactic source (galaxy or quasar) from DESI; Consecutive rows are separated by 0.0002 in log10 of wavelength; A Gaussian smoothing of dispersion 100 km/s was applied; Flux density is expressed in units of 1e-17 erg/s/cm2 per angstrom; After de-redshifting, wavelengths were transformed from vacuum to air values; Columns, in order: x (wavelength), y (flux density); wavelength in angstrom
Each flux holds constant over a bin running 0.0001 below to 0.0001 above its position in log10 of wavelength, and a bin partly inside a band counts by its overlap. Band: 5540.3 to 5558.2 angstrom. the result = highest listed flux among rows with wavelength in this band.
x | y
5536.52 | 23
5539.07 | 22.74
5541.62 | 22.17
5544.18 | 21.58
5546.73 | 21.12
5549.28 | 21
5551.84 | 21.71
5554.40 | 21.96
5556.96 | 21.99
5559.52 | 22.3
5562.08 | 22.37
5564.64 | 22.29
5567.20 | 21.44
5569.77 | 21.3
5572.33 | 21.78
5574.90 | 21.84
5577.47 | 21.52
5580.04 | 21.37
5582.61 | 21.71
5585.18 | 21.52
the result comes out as 22.17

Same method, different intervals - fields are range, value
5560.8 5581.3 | 22.37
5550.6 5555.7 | 21.96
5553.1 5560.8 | 22.3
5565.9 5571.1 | 21.44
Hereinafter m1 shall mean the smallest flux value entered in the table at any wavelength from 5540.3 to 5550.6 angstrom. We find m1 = 21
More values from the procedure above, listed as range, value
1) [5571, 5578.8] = 21.52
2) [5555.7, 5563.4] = 21.99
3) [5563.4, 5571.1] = 21.3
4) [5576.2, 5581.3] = 21.37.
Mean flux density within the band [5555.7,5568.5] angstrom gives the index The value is 22.1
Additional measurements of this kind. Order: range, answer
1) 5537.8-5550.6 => 21.7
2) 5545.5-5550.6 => 21.1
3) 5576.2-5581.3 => 21.4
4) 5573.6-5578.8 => 21.7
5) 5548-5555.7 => 21.5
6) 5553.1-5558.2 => 22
